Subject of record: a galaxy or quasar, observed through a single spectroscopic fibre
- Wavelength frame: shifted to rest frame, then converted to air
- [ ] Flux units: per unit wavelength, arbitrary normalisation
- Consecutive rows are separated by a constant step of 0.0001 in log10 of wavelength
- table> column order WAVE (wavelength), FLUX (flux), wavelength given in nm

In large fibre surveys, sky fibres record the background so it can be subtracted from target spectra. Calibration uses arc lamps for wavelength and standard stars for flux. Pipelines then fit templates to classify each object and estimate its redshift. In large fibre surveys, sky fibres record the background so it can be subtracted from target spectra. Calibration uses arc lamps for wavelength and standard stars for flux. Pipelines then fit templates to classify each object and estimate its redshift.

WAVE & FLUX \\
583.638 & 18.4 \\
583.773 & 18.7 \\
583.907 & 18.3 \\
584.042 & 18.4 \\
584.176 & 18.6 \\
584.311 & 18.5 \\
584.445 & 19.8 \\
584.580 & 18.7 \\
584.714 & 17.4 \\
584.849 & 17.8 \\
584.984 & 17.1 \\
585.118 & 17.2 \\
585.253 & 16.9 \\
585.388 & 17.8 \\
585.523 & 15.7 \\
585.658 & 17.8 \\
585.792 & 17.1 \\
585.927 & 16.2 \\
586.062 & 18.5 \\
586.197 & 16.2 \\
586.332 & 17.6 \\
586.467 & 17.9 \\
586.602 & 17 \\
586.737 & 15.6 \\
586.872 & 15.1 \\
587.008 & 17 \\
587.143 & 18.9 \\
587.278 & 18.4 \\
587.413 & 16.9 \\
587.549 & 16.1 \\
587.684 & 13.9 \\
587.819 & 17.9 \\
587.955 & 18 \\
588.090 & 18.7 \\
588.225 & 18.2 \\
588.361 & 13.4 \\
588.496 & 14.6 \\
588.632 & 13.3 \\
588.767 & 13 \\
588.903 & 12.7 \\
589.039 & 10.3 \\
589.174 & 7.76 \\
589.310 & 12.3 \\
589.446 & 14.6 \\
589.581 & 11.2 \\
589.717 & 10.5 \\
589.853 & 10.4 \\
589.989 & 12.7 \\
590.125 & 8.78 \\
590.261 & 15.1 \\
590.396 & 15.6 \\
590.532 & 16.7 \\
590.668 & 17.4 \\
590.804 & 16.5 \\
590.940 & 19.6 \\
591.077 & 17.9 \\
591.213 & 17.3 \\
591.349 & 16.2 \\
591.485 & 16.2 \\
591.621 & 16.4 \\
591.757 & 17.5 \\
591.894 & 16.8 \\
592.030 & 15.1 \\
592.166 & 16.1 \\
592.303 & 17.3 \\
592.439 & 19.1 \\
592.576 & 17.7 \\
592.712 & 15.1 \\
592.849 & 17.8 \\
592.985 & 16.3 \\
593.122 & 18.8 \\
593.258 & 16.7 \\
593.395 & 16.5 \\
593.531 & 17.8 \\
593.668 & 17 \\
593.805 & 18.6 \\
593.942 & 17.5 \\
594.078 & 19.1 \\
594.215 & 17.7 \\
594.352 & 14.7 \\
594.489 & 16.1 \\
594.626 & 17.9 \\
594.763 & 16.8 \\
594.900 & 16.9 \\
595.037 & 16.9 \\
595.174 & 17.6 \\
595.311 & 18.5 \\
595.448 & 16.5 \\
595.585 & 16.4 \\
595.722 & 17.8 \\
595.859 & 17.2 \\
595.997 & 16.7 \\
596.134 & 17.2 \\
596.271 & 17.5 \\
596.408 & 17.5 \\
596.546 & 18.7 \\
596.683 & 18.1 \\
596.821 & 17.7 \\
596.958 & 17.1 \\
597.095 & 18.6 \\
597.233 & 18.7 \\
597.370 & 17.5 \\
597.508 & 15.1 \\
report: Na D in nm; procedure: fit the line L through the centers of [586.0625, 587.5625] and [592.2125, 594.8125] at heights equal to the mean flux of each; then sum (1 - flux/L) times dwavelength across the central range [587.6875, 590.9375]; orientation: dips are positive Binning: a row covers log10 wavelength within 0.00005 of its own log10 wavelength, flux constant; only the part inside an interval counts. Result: 0.59 nm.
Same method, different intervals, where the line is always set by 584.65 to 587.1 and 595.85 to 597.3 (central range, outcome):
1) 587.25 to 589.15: 0.22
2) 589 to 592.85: 0.52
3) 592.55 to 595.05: 0.06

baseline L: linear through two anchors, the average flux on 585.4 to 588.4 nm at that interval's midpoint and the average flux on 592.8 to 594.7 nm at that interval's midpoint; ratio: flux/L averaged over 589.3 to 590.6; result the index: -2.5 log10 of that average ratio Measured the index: 0.315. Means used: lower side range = 17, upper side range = 17.3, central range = 12.8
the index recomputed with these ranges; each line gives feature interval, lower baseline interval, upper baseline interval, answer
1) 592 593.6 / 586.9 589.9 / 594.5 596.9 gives -0.06 mag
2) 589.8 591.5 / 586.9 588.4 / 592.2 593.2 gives 0.12 mag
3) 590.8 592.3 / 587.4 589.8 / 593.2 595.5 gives -0.08 mag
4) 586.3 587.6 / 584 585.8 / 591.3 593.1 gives 0.03 mag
